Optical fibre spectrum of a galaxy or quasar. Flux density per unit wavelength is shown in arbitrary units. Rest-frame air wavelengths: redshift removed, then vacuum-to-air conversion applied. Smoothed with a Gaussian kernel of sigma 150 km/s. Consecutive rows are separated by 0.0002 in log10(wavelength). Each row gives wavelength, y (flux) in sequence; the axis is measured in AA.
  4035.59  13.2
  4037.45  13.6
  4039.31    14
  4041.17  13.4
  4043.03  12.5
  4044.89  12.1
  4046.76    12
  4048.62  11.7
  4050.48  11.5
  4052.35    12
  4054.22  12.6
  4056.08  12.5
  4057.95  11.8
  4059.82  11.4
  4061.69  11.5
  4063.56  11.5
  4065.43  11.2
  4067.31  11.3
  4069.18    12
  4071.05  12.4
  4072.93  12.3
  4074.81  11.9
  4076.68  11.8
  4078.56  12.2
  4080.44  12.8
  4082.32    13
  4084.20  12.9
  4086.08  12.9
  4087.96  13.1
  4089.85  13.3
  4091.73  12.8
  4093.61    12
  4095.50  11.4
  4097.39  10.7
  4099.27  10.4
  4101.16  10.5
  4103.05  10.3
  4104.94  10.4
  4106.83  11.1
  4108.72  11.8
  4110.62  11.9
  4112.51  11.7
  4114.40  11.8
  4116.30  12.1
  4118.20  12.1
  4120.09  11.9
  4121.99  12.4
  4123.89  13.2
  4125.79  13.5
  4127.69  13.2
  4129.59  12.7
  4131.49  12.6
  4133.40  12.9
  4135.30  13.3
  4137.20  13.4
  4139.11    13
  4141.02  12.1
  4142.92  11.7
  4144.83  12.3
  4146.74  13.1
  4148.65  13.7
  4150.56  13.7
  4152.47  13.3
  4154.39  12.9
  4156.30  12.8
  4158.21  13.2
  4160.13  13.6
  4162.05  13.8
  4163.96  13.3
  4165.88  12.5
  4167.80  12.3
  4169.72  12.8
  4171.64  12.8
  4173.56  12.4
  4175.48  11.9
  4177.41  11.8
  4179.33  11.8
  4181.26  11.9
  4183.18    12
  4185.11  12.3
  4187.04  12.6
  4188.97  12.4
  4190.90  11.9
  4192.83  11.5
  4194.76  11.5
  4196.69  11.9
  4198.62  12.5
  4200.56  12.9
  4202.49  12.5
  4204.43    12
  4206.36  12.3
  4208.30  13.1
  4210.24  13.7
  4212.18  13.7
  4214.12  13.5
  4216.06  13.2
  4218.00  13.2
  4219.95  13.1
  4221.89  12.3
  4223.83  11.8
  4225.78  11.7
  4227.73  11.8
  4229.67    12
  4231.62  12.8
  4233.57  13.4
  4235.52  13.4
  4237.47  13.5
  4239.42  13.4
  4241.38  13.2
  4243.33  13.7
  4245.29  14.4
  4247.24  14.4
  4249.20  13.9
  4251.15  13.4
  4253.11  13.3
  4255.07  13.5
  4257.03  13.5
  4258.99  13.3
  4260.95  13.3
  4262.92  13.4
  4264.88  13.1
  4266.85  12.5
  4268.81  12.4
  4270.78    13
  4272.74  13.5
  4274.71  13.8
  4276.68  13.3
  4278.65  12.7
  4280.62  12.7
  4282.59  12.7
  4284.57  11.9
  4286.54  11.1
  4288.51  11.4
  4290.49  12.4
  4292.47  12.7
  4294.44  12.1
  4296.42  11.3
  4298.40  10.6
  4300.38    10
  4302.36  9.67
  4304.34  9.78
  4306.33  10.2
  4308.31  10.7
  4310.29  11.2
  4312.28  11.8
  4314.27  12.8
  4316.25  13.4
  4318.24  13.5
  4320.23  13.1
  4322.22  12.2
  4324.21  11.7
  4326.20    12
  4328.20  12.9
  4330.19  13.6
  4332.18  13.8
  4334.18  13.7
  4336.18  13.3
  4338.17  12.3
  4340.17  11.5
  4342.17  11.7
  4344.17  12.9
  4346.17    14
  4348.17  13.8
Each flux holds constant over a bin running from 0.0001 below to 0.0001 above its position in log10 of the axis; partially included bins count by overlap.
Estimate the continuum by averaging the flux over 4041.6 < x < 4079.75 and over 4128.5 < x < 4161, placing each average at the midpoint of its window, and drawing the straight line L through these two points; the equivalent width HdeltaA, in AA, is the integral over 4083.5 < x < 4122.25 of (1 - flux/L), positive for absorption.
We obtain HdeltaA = 2.11 AA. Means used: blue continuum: 11.9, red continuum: 13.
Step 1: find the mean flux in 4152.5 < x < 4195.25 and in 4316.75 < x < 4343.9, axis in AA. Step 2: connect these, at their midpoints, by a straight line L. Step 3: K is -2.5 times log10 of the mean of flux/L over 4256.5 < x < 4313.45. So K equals 0.05 mag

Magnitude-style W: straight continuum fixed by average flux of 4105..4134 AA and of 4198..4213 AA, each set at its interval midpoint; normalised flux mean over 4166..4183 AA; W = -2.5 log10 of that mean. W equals 0.04 mag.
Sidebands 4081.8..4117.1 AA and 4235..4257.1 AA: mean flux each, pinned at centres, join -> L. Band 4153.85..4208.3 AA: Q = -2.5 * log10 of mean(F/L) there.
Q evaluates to 0.03 mag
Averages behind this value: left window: 11.8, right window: 13.6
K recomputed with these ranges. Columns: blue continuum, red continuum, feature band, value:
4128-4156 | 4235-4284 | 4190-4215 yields 0.049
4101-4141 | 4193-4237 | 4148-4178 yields -0.045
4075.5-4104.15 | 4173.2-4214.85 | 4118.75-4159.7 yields -0.063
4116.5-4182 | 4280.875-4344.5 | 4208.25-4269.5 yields -0.070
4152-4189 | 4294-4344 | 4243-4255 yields -0.130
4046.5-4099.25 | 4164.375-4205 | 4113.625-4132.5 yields -0.037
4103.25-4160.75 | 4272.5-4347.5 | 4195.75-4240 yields -0.033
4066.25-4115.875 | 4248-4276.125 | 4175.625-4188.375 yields 0.050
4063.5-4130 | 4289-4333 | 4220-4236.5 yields -0.046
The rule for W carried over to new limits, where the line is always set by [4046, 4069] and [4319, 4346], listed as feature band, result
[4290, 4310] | 0.16 mag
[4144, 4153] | -0.10 mag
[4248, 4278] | -0.07 mag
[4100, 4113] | 0.08 mag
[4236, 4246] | -0.10 mag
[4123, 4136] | -0.09 mag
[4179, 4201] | 0.01 mag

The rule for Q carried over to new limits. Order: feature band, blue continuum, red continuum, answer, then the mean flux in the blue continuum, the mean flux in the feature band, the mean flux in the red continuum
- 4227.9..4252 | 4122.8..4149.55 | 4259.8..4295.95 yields -0.06 mag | 12.9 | 13.4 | 12.6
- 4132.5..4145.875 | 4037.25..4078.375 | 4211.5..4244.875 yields -0.01 mag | 12.1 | 12.7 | 12.9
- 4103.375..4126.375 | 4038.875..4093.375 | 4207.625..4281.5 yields 0.05 mag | 12.3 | 11.9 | 13.2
